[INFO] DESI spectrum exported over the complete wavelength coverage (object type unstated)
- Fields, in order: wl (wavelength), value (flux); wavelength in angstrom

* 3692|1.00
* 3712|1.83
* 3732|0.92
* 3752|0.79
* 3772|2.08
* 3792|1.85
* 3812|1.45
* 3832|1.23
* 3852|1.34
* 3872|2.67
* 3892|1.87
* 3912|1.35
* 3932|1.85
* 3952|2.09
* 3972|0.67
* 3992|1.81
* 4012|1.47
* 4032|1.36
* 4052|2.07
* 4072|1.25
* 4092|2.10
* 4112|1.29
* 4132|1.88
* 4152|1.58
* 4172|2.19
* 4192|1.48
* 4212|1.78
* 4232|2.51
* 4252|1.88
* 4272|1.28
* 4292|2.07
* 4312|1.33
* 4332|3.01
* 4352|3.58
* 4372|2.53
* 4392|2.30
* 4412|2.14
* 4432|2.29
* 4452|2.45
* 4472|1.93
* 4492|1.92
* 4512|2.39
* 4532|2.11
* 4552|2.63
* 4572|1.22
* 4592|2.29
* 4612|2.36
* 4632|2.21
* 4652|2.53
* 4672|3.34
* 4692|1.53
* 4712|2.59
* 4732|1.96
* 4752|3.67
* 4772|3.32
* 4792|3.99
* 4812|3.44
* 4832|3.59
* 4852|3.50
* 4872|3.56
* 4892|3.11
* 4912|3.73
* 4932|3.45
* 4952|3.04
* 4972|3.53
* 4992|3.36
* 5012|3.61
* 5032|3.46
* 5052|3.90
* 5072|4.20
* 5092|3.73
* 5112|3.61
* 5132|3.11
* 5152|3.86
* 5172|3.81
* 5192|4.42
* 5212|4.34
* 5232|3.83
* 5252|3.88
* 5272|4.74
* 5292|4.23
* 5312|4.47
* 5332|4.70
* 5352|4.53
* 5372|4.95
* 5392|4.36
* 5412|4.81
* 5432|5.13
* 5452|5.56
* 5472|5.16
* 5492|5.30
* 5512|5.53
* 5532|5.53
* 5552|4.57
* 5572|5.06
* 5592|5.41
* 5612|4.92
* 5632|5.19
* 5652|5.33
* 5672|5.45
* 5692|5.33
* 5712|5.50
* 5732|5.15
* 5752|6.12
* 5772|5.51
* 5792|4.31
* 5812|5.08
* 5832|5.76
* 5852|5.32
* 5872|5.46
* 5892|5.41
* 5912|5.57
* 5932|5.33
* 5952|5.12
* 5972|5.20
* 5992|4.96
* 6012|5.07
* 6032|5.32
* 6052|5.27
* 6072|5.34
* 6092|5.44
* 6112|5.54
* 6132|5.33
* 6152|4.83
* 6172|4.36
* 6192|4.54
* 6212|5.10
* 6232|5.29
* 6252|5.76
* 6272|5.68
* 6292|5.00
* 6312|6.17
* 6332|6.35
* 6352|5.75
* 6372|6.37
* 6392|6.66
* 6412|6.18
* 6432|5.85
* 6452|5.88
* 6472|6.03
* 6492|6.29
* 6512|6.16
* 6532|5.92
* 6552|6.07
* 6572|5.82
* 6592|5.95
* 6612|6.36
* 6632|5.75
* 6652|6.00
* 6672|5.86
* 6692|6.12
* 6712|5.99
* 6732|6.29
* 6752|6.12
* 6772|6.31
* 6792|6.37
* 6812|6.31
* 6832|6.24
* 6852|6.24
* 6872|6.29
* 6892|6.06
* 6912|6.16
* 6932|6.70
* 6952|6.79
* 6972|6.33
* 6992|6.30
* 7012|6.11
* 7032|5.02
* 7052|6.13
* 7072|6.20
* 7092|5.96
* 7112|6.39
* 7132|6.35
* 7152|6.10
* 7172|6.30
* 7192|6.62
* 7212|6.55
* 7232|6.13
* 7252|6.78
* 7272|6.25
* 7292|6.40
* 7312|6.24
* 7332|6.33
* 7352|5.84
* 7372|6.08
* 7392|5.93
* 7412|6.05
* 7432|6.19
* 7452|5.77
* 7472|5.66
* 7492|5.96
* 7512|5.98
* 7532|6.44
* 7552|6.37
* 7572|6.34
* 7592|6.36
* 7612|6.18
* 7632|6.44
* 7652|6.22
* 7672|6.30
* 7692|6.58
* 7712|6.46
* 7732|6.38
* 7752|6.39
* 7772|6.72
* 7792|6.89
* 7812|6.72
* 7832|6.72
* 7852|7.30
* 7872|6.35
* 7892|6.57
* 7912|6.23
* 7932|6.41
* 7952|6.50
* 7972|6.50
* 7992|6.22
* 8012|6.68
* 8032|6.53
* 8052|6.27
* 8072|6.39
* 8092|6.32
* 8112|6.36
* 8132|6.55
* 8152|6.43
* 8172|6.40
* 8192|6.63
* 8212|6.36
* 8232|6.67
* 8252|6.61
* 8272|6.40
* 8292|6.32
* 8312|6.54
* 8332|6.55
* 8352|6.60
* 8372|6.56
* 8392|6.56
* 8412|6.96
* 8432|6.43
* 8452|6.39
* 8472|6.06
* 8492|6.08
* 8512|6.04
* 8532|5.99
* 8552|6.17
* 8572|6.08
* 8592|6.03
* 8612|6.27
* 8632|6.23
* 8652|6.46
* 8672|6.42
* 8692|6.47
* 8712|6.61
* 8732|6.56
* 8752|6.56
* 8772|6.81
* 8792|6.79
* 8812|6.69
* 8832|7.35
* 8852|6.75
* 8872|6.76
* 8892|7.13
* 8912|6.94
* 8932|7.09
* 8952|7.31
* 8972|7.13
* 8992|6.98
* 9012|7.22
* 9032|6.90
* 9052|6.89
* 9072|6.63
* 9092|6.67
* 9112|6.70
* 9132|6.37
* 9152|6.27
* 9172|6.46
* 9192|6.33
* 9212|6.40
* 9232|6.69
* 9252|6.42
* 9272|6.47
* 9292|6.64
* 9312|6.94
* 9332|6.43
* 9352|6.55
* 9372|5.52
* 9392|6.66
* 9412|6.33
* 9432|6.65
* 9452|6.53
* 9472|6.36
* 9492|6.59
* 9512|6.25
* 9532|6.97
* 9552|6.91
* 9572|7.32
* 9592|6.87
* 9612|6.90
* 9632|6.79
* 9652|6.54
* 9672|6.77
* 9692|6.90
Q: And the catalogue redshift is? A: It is 0.192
